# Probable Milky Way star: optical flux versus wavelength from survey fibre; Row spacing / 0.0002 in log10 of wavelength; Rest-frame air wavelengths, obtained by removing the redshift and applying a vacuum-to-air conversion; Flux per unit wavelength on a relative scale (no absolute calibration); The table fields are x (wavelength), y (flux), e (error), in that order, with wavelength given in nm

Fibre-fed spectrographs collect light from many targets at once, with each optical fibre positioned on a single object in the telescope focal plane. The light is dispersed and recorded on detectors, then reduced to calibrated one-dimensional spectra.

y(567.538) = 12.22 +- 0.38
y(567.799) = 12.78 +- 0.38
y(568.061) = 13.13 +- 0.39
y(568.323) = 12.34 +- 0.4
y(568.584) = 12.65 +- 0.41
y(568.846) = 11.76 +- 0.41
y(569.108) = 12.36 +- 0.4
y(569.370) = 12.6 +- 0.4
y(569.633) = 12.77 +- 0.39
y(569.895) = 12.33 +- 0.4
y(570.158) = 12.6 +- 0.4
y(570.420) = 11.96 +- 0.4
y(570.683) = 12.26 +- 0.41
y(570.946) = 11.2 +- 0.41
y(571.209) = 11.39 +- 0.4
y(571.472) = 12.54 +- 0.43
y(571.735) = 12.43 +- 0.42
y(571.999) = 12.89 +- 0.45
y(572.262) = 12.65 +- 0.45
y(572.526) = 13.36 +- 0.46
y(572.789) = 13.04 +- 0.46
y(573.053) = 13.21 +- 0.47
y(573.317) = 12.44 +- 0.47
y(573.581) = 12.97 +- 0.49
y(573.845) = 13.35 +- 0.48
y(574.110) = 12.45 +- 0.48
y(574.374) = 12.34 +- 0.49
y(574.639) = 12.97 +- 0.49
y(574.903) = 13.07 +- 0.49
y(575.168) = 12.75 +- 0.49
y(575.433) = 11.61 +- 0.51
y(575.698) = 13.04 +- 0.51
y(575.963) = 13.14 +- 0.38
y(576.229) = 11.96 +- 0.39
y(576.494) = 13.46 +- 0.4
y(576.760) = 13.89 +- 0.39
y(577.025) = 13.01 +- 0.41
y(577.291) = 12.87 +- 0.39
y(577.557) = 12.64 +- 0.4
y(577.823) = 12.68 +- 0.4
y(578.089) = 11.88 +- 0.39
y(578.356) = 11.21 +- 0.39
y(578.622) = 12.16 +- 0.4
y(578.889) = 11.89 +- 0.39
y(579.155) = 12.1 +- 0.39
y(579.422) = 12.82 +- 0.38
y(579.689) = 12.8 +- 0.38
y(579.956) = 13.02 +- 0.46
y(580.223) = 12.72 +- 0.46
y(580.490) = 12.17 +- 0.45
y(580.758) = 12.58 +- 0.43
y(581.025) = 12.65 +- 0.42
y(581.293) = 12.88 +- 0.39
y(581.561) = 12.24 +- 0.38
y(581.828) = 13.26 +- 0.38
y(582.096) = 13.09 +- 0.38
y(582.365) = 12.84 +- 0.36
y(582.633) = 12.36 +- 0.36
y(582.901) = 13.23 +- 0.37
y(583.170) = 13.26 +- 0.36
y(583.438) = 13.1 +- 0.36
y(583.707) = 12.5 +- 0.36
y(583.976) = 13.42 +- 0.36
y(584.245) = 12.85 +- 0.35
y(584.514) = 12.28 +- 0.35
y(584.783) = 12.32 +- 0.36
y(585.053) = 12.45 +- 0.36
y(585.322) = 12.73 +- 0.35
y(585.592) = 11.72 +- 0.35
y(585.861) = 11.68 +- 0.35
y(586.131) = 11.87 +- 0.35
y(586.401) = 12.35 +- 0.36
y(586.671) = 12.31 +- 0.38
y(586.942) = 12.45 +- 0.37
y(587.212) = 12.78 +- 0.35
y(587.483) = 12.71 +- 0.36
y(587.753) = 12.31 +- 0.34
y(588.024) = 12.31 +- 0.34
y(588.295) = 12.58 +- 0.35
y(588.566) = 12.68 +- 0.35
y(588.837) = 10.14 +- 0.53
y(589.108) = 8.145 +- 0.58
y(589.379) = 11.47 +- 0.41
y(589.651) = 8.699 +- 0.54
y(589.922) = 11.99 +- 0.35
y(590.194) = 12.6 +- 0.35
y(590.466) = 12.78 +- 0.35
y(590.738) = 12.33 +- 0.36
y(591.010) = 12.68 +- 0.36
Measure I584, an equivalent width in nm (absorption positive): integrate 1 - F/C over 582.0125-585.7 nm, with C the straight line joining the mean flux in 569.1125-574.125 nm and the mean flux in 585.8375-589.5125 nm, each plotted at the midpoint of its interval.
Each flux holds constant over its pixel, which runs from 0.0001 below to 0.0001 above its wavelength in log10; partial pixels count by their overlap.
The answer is -0.22 nm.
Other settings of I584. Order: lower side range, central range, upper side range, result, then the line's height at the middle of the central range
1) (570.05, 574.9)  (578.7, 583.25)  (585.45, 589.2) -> -0.19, 12.2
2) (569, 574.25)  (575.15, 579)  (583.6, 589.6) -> -0.06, 12.4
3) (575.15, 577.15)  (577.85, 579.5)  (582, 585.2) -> 0.10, 12.8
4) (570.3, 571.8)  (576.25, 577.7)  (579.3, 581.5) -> -0.08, 12.4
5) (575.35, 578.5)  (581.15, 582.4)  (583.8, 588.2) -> -0.04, 12.5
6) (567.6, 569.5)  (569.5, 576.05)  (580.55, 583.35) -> 0.01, 12.6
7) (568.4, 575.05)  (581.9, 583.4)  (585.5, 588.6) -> -0.07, 12.4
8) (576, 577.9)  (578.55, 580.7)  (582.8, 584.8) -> 0.08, 12.9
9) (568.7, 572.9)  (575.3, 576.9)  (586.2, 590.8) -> -0.08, 12.2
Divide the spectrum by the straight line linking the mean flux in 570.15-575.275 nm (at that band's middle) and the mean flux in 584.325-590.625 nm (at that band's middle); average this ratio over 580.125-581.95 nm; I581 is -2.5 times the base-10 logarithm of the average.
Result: -0.039 mag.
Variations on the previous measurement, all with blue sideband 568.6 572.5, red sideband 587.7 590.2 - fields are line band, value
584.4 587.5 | -0.084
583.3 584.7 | -0.119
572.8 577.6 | -0.072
